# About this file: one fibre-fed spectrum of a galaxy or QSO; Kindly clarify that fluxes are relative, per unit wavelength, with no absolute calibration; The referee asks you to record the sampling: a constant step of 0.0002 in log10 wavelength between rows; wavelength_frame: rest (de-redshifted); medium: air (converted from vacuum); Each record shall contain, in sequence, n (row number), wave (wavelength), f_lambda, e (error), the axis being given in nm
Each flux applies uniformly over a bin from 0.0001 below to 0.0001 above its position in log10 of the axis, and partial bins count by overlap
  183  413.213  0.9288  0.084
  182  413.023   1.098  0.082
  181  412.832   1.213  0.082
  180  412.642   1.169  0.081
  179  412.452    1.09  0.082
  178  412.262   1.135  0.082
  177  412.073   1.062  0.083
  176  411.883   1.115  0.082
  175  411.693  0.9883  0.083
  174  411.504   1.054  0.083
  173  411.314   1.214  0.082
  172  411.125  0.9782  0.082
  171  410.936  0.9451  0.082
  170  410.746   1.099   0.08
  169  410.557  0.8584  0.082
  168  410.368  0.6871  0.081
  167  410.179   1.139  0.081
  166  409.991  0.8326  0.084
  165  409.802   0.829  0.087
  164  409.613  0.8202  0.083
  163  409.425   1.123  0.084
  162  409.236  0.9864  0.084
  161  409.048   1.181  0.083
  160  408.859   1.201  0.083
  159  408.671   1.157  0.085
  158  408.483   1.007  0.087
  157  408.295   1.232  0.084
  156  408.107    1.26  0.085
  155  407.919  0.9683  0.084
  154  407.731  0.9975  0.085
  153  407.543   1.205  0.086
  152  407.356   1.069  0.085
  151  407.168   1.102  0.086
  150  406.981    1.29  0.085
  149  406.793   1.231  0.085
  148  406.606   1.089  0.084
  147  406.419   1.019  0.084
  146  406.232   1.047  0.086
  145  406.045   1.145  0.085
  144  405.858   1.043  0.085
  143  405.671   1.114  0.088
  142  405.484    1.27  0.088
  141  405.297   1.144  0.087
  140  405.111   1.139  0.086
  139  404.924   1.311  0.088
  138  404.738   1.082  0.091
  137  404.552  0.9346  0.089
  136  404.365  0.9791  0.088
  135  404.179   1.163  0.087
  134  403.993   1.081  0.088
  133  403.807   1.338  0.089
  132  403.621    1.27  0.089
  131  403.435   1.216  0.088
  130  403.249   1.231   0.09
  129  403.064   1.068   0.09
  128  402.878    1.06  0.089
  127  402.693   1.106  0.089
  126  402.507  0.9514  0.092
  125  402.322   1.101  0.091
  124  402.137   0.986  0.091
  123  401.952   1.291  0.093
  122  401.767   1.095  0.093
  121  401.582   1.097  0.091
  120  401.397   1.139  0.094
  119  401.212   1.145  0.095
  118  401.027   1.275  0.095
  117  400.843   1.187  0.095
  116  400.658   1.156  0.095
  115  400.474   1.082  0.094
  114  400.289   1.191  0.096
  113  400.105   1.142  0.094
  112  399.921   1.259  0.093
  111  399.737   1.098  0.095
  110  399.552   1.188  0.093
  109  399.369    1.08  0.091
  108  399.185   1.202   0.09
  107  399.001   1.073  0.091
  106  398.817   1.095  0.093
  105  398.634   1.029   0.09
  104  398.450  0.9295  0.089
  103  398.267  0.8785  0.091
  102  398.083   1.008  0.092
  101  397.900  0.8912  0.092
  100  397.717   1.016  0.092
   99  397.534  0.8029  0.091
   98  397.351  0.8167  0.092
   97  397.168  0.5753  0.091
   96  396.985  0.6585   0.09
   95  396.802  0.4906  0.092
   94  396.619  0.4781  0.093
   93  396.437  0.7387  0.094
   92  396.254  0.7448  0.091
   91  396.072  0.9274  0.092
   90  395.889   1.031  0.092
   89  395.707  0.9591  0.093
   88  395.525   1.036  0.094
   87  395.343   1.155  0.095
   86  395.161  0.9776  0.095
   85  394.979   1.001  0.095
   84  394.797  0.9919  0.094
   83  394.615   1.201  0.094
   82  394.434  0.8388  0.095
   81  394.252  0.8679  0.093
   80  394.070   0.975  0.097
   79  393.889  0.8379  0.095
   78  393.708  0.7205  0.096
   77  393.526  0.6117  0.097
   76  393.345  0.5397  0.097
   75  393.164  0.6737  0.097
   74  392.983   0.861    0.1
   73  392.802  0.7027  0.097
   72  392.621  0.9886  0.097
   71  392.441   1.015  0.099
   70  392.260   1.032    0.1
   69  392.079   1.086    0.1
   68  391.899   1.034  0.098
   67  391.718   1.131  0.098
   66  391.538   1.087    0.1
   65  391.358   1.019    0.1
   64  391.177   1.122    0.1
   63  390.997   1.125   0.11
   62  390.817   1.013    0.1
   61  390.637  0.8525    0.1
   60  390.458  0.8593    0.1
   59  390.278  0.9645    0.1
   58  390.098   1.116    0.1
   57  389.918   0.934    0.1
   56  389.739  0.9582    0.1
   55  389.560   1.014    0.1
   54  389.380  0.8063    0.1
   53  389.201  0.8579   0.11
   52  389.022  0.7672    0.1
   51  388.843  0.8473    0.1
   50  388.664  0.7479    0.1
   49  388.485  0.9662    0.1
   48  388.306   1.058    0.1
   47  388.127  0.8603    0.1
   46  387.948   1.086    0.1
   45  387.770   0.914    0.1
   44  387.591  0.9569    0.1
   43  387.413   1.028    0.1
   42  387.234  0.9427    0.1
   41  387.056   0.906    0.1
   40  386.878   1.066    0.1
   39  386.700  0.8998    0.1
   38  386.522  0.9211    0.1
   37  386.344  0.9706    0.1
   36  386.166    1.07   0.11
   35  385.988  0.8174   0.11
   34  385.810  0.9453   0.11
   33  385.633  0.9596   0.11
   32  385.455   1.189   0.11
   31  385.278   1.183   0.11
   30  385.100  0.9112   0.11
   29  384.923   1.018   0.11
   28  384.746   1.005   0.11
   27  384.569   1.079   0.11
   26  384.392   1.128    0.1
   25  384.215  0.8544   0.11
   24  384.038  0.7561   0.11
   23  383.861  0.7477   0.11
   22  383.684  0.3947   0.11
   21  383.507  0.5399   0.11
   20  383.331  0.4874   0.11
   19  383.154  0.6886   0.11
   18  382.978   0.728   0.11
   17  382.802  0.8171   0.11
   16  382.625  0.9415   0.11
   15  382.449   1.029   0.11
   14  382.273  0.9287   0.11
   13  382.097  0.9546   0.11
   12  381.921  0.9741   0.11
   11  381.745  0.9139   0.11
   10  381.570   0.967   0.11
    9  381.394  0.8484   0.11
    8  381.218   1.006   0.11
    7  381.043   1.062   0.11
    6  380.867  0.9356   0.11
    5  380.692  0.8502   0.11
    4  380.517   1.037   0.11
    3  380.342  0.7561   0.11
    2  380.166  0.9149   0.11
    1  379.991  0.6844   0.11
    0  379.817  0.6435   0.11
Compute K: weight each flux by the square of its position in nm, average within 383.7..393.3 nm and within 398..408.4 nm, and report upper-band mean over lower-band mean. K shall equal 1.27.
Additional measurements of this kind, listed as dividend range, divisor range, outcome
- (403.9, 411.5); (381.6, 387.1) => 1.34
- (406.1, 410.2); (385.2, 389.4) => 1.26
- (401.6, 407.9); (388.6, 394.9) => 1.30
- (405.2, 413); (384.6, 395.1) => 1.25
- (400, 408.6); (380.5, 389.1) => 1.37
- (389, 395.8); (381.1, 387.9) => 1.08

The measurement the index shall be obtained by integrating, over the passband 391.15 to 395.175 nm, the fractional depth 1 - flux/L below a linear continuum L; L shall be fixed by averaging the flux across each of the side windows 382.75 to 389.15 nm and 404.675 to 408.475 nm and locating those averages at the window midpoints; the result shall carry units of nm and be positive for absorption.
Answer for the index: 0.23 nm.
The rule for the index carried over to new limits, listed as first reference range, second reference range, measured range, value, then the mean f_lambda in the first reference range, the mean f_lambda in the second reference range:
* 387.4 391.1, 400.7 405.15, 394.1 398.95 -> 0.70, 0.939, 1.14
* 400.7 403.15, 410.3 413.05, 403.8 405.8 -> -0.06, 1.12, 1.05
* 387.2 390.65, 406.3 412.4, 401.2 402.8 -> -0.14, 0.928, 1.06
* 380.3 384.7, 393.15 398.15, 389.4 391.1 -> -0.25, 0.859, 0.843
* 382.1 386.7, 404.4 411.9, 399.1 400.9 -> -0.27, 0.886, 1.07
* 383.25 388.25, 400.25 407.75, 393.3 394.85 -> 0.26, 0.917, 1.13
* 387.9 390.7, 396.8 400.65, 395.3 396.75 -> 0.16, 0.917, 0.992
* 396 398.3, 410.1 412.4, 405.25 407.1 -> -0.41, 0.767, 1.02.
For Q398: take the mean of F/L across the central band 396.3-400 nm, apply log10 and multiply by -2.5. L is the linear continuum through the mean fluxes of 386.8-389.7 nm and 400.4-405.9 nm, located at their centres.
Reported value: 0.172 mag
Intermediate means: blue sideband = 0.927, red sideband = 1.14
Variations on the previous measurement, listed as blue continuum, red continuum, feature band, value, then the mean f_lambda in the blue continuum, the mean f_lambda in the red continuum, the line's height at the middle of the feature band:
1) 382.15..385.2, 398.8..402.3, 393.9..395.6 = 0.04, 0.829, 1.15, 1.04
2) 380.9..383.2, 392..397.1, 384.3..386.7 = -0.12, 0.917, 0.86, 0.901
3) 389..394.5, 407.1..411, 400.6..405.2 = -0.15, 0.918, 1.03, 0.992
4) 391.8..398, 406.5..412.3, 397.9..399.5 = -0.13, 0.861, 1.06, 0.913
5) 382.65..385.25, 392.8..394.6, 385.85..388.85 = -0.18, 0.809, 0.784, 0.801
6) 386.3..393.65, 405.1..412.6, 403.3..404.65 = -0.11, 0.934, 1.07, 1.04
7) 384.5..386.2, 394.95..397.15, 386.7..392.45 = -0.03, 1.02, 0.836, 0.945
